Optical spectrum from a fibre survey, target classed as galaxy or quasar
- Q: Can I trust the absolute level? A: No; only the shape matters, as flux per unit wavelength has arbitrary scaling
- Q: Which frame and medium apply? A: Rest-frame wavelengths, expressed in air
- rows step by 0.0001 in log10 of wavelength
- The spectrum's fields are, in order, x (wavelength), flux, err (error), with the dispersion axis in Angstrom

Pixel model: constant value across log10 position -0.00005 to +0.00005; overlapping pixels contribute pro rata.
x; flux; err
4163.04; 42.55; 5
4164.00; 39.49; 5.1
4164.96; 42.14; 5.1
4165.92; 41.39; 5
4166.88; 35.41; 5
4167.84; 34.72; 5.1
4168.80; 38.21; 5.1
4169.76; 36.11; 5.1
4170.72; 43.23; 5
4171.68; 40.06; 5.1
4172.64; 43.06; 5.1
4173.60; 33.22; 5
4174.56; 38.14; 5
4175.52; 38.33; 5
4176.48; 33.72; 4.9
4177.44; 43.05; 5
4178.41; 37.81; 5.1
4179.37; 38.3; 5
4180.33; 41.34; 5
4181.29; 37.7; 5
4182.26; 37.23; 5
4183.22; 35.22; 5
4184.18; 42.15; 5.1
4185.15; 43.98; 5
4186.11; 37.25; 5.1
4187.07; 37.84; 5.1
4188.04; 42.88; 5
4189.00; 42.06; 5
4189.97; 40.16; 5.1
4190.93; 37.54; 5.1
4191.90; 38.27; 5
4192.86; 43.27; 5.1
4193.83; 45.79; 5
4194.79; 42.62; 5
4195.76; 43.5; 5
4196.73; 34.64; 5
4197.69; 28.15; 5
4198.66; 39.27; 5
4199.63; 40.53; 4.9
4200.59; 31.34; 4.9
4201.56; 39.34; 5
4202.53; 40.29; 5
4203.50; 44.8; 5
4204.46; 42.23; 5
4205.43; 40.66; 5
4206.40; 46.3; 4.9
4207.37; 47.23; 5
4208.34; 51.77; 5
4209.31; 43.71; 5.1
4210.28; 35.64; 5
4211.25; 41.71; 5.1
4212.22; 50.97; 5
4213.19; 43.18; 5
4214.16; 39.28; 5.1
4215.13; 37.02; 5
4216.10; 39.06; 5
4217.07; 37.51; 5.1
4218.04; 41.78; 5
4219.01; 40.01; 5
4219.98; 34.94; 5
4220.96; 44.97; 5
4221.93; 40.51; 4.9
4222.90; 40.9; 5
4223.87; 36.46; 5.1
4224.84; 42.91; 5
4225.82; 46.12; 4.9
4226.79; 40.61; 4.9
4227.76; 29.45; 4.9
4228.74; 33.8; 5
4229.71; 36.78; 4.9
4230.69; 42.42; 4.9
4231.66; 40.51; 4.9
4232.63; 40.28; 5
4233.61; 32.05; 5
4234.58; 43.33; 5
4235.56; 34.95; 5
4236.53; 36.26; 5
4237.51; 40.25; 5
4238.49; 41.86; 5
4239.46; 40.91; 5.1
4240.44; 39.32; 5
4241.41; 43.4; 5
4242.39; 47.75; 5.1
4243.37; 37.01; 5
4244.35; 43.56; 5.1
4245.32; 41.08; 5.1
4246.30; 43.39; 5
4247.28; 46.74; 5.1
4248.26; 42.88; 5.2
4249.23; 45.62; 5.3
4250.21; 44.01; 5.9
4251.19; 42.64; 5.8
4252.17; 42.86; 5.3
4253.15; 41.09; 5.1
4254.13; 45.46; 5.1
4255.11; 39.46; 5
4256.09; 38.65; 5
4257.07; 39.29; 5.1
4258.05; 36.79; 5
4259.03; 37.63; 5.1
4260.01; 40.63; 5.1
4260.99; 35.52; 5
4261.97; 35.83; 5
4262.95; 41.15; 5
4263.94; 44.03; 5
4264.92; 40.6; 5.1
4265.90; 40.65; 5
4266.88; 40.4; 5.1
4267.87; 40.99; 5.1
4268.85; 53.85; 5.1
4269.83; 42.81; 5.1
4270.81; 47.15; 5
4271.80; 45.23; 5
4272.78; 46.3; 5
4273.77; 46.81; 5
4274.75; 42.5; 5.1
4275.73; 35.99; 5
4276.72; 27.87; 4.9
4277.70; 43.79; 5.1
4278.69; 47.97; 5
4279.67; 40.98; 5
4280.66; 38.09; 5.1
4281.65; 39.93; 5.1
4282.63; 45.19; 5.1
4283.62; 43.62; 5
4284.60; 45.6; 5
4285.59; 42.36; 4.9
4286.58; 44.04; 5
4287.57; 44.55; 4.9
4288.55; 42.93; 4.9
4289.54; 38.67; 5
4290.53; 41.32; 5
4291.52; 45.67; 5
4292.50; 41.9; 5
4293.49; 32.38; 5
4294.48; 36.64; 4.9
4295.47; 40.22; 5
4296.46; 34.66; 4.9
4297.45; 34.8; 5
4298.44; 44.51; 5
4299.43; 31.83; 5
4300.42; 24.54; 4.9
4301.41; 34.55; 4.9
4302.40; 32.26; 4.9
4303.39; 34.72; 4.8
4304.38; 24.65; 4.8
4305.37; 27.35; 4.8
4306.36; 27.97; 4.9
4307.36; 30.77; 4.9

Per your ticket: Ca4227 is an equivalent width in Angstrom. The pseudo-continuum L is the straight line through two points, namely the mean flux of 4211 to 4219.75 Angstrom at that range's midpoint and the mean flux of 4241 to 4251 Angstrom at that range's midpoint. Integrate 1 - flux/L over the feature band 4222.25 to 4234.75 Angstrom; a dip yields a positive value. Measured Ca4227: 1.0 Angstrom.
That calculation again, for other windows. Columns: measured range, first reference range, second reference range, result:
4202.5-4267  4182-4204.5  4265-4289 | 0.43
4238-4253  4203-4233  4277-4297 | -0.59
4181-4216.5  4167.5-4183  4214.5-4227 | -1.22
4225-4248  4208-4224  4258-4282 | 0.62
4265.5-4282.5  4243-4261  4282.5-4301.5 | -0.89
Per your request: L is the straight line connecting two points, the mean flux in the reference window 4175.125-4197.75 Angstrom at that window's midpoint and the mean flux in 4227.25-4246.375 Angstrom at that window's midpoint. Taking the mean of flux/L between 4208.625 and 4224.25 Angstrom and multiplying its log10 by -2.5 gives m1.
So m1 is -0.03 mag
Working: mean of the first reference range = 39.5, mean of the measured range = 40.7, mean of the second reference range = 39.3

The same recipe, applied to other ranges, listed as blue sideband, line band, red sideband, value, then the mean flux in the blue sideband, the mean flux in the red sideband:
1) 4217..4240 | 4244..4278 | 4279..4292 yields -0.018 mag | 39.2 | 42.6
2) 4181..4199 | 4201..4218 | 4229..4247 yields -0.067 mag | 39.5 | 40.3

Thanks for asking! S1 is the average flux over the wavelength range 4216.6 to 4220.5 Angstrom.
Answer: 38.6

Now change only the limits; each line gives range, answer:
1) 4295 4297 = 37.3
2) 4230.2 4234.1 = 38.9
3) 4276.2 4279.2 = 39.9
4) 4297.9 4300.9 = 33.7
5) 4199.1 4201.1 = 36.1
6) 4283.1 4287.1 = 43.8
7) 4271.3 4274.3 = 46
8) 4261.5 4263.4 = 38.5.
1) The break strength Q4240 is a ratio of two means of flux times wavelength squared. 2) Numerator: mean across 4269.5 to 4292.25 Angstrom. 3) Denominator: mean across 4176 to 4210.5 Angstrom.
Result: 1.1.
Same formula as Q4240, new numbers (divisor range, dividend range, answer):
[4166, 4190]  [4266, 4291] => 1.15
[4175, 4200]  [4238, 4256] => 1.12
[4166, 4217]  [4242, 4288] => 1.09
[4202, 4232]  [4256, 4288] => 1.04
